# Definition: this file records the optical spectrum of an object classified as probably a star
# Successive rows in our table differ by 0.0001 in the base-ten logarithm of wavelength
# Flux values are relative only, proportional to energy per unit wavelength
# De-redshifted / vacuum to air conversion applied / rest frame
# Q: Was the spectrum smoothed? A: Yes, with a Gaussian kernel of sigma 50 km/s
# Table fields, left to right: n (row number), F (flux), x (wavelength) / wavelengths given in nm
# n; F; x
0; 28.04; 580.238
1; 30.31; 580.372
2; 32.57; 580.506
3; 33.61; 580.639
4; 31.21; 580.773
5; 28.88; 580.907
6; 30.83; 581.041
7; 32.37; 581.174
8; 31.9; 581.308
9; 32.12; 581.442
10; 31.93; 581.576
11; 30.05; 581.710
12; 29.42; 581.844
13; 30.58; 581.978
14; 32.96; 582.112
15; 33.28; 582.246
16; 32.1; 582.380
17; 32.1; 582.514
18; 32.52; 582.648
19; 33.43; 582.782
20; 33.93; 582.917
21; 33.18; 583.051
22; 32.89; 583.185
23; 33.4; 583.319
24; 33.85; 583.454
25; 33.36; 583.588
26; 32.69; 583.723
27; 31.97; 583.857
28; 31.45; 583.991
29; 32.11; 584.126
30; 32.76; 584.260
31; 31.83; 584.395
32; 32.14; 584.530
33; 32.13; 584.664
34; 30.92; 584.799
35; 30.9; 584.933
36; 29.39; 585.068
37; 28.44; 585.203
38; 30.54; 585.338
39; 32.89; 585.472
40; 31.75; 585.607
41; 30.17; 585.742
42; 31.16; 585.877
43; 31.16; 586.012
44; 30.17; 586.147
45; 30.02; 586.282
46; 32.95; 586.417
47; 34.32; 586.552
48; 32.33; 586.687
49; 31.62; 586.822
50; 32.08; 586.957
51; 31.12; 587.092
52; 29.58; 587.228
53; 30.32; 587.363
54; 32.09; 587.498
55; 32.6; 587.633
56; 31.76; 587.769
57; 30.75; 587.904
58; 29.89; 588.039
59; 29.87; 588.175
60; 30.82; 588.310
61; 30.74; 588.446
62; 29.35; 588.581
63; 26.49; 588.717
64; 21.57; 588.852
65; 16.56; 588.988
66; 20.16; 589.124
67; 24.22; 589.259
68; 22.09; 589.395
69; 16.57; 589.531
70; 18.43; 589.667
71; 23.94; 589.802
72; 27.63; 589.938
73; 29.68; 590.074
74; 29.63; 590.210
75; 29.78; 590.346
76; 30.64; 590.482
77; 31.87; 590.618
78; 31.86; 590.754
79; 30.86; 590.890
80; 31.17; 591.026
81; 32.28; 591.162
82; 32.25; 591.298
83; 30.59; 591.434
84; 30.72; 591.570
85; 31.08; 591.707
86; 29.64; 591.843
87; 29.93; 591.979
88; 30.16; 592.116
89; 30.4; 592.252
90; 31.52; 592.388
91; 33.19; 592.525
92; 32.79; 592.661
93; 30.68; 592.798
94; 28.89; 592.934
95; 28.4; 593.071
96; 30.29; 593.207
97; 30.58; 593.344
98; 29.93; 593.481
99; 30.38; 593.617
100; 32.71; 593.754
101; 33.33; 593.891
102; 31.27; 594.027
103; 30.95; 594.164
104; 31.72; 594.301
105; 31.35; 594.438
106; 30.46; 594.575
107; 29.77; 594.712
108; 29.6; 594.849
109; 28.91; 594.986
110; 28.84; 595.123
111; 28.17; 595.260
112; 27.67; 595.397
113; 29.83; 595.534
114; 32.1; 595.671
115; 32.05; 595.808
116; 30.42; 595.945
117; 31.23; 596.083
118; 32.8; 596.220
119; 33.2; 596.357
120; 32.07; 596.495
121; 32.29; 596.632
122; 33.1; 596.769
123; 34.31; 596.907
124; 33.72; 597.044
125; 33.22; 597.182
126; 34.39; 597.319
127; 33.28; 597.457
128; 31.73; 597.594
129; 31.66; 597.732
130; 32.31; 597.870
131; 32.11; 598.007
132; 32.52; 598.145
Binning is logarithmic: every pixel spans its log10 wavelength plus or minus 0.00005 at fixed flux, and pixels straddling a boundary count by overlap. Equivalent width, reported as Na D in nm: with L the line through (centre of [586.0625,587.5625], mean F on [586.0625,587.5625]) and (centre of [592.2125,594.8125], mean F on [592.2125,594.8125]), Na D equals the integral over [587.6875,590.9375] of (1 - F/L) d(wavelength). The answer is 0.46 nm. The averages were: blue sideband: 31.5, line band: 26.9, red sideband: 31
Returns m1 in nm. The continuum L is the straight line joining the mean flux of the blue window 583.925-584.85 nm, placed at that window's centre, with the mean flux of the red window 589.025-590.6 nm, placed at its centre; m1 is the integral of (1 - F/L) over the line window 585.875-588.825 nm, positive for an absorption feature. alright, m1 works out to -0.29 nm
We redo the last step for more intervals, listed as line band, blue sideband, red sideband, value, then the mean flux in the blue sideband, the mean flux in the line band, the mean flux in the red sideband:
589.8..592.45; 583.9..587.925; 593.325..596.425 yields 0.05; 31.4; 30.4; 30.8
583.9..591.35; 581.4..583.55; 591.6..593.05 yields 0.49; 32.4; 29.4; 30.7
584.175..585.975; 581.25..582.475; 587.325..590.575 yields -0.10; 31.6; 31.2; 26.9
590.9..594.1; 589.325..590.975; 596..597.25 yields -0.21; 27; 31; 32.8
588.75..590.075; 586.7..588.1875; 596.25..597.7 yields 0.41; 31.1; 21.8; 33.1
